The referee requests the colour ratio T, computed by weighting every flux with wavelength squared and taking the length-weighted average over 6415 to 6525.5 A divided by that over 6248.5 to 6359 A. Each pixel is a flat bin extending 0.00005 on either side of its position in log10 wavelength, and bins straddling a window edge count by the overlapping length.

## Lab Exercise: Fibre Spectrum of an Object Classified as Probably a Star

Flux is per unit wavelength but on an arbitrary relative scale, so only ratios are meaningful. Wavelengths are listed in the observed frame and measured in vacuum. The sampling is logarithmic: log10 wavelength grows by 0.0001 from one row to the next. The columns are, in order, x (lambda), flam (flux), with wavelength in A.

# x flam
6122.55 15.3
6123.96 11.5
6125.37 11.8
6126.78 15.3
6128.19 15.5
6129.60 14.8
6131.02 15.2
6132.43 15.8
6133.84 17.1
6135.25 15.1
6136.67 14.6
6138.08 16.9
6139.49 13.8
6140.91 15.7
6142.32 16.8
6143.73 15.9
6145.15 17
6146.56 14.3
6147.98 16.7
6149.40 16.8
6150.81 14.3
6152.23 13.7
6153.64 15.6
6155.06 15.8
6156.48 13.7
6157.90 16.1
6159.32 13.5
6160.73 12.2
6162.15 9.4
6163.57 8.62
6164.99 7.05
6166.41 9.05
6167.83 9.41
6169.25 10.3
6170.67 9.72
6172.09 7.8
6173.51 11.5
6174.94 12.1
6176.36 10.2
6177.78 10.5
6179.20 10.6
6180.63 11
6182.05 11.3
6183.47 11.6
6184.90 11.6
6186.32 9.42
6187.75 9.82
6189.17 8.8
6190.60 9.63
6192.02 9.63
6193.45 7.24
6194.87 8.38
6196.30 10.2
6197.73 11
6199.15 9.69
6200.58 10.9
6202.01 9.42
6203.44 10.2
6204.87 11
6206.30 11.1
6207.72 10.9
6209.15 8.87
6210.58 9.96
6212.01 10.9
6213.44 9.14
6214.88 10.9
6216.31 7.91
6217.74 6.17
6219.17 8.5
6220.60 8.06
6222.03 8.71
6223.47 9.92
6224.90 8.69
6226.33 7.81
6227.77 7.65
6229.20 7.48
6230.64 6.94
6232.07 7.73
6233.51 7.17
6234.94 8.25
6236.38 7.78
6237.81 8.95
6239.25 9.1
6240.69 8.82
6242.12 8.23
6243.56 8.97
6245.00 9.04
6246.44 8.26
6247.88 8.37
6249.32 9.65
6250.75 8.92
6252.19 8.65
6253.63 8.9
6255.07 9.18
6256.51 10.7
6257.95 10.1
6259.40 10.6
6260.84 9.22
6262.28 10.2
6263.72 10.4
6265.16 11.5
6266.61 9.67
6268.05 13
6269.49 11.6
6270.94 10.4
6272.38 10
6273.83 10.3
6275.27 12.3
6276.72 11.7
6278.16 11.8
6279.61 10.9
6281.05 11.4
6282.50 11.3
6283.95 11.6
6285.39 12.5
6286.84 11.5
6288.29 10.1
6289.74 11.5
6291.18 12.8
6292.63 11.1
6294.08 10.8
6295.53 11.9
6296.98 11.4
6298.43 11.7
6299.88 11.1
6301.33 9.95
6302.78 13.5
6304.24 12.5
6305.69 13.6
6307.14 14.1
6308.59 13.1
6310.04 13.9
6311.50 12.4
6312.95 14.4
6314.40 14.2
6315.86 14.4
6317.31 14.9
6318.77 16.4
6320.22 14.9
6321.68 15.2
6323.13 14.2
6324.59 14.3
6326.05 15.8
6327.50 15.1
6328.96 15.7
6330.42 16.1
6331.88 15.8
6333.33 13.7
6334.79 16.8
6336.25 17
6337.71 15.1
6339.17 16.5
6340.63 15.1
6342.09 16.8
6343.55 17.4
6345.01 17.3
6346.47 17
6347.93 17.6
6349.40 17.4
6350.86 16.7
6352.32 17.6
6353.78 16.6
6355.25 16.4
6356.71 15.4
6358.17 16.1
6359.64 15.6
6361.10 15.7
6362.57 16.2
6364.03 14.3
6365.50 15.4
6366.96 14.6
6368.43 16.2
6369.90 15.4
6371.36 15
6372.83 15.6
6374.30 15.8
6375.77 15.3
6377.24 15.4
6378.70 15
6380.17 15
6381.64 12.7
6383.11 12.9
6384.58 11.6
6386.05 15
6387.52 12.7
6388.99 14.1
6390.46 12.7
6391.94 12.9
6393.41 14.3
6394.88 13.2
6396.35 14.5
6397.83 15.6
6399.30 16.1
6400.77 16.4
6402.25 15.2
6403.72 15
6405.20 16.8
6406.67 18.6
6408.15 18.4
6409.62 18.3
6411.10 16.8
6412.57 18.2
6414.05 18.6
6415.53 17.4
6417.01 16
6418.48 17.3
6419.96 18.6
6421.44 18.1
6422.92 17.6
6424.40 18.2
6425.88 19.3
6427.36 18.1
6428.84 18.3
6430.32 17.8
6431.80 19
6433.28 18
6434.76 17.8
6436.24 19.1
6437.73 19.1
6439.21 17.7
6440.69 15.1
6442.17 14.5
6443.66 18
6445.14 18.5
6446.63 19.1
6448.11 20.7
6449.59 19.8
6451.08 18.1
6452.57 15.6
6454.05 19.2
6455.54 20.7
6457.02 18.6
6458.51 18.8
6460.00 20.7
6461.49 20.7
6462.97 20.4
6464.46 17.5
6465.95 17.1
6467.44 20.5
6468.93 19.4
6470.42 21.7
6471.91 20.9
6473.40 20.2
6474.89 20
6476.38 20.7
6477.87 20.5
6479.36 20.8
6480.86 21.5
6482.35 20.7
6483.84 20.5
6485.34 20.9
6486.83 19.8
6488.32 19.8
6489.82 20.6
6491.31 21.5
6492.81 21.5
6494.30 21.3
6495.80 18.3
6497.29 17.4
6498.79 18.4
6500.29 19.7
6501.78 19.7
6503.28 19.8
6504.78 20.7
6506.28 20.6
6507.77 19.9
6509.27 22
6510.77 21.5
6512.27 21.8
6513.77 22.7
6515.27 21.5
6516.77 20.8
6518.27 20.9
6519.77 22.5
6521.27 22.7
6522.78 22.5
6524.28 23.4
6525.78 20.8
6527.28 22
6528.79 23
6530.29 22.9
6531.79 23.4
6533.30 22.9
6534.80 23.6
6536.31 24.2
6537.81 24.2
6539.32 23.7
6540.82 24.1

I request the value 1.6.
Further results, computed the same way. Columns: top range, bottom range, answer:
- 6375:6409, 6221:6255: 1.84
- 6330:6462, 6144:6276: 1.72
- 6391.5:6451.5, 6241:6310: 1.67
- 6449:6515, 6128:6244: 2.00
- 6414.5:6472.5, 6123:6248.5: 1.82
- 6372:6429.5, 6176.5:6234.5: 1.80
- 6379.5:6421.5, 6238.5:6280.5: 1.63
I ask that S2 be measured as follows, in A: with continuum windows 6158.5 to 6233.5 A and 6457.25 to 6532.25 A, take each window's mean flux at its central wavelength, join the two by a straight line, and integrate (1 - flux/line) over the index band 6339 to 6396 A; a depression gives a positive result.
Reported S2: 2.3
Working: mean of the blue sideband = 9.6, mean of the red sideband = 20.7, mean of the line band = 15.3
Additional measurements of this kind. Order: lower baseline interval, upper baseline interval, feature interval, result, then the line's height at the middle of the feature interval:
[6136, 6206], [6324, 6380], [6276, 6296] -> 4.1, 14.4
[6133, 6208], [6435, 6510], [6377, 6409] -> 5.2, 17.6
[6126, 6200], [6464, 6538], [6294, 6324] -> 5.3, 16.1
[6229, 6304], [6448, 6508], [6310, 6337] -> -4.7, 12.8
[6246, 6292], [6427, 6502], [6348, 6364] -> -2.1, 14.5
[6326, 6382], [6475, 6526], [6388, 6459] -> 3.8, 18.2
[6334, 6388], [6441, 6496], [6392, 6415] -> 1.3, 17.2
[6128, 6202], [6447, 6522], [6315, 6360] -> 1.7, 16.6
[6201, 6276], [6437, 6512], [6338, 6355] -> -3.4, 14.1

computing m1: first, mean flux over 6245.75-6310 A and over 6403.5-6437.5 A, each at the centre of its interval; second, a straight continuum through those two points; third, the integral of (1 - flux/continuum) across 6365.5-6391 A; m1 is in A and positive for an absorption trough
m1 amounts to 2.3 A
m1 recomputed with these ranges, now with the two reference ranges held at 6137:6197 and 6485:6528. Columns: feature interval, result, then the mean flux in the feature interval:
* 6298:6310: 2.3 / 12.5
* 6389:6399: 2.2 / 14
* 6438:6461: 1.2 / 18.4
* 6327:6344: 0.5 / 15.9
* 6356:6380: 2.5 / 15.4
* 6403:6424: 1.0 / 17.6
